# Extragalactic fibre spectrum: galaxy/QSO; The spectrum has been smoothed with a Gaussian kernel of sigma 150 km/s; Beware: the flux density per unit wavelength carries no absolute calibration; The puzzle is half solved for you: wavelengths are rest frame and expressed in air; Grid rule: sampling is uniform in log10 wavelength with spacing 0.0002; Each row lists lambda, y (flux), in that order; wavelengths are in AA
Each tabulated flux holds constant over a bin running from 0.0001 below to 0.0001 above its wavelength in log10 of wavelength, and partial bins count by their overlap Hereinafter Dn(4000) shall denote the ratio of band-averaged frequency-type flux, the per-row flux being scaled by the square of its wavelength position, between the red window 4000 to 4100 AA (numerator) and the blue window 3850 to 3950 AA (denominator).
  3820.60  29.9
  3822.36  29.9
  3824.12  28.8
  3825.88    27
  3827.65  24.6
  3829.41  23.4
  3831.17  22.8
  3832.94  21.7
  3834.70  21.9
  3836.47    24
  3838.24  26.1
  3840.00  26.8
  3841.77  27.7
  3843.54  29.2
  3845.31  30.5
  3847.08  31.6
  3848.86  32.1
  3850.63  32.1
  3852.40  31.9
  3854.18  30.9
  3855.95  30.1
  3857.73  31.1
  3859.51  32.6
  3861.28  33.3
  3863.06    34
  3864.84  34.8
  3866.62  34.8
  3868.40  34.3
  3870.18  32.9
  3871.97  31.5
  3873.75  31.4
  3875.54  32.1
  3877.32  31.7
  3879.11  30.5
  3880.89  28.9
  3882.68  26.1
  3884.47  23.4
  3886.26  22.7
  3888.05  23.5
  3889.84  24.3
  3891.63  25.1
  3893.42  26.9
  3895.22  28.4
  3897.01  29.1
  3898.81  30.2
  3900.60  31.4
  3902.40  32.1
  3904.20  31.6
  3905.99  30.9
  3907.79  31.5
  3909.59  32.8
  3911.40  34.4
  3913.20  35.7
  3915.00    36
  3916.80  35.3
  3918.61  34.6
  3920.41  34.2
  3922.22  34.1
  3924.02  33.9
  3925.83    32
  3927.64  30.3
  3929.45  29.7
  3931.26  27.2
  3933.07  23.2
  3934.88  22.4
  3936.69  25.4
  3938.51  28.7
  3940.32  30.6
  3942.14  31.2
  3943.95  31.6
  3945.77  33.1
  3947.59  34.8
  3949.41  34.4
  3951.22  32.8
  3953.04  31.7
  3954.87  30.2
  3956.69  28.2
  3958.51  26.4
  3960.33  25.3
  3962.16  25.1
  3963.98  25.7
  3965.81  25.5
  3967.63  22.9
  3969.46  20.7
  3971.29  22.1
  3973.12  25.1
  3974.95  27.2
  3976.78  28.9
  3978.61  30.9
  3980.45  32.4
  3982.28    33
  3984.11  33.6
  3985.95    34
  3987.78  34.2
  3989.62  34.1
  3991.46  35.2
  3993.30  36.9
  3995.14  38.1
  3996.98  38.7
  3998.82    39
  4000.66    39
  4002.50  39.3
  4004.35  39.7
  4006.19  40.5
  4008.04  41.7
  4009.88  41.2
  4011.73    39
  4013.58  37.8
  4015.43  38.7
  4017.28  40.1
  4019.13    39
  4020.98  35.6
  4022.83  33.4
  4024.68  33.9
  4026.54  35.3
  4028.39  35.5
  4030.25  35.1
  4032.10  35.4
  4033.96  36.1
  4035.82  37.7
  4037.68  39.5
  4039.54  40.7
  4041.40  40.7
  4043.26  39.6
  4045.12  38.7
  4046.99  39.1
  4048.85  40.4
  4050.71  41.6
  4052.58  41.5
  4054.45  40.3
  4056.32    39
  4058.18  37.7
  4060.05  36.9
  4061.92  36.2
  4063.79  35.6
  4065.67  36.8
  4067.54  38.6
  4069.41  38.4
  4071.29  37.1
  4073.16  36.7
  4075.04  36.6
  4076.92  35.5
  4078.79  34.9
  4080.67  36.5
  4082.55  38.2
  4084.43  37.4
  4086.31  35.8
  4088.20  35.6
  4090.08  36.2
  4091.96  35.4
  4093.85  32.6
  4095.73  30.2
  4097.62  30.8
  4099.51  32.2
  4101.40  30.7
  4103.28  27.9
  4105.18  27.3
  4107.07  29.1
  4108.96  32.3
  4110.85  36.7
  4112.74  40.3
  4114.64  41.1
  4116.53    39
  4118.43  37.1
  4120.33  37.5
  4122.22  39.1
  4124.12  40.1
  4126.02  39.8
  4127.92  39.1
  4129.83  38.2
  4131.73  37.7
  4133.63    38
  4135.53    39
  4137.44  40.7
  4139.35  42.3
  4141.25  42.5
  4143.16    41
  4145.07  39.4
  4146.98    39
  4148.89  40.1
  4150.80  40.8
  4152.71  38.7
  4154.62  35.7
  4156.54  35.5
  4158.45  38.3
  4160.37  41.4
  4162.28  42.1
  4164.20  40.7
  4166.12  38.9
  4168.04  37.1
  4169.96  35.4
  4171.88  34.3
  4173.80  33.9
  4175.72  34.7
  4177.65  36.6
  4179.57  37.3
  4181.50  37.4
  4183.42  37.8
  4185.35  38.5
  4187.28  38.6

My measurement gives 1.31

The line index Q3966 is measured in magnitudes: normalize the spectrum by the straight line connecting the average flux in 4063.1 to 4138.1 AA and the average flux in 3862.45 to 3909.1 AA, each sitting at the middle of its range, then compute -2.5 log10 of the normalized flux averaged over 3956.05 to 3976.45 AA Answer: 0.272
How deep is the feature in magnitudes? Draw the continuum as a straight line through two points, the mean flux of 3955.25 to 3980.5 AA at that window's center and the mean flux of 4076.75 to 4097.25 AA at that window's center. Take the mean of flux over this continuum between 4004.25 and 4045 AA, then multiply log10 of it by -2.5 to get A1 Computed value -0.24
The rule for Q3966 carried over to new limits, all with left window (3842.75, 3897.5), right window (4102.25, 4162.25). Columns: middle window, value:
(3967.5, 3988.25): 0.16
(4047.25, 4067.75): -0.09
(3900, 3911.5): -0.03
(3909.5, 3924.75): -0.10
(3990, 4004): -0.12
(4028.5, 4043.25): -0.08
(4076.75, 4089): 0.00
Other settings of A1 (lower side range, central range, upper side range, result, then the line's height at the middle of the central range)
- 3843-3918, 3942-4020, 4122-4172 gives 0.03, 34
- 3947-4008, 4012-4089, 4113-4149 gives -0.06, 35.5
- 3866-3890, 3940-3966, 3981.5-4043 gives 0.13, 33.8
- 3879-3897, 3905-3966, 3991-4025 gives 0.00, 30.9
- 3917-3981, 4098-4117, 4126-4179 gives 0.09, 36.4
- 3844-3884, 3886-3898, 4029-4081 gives 0.25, 32.6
